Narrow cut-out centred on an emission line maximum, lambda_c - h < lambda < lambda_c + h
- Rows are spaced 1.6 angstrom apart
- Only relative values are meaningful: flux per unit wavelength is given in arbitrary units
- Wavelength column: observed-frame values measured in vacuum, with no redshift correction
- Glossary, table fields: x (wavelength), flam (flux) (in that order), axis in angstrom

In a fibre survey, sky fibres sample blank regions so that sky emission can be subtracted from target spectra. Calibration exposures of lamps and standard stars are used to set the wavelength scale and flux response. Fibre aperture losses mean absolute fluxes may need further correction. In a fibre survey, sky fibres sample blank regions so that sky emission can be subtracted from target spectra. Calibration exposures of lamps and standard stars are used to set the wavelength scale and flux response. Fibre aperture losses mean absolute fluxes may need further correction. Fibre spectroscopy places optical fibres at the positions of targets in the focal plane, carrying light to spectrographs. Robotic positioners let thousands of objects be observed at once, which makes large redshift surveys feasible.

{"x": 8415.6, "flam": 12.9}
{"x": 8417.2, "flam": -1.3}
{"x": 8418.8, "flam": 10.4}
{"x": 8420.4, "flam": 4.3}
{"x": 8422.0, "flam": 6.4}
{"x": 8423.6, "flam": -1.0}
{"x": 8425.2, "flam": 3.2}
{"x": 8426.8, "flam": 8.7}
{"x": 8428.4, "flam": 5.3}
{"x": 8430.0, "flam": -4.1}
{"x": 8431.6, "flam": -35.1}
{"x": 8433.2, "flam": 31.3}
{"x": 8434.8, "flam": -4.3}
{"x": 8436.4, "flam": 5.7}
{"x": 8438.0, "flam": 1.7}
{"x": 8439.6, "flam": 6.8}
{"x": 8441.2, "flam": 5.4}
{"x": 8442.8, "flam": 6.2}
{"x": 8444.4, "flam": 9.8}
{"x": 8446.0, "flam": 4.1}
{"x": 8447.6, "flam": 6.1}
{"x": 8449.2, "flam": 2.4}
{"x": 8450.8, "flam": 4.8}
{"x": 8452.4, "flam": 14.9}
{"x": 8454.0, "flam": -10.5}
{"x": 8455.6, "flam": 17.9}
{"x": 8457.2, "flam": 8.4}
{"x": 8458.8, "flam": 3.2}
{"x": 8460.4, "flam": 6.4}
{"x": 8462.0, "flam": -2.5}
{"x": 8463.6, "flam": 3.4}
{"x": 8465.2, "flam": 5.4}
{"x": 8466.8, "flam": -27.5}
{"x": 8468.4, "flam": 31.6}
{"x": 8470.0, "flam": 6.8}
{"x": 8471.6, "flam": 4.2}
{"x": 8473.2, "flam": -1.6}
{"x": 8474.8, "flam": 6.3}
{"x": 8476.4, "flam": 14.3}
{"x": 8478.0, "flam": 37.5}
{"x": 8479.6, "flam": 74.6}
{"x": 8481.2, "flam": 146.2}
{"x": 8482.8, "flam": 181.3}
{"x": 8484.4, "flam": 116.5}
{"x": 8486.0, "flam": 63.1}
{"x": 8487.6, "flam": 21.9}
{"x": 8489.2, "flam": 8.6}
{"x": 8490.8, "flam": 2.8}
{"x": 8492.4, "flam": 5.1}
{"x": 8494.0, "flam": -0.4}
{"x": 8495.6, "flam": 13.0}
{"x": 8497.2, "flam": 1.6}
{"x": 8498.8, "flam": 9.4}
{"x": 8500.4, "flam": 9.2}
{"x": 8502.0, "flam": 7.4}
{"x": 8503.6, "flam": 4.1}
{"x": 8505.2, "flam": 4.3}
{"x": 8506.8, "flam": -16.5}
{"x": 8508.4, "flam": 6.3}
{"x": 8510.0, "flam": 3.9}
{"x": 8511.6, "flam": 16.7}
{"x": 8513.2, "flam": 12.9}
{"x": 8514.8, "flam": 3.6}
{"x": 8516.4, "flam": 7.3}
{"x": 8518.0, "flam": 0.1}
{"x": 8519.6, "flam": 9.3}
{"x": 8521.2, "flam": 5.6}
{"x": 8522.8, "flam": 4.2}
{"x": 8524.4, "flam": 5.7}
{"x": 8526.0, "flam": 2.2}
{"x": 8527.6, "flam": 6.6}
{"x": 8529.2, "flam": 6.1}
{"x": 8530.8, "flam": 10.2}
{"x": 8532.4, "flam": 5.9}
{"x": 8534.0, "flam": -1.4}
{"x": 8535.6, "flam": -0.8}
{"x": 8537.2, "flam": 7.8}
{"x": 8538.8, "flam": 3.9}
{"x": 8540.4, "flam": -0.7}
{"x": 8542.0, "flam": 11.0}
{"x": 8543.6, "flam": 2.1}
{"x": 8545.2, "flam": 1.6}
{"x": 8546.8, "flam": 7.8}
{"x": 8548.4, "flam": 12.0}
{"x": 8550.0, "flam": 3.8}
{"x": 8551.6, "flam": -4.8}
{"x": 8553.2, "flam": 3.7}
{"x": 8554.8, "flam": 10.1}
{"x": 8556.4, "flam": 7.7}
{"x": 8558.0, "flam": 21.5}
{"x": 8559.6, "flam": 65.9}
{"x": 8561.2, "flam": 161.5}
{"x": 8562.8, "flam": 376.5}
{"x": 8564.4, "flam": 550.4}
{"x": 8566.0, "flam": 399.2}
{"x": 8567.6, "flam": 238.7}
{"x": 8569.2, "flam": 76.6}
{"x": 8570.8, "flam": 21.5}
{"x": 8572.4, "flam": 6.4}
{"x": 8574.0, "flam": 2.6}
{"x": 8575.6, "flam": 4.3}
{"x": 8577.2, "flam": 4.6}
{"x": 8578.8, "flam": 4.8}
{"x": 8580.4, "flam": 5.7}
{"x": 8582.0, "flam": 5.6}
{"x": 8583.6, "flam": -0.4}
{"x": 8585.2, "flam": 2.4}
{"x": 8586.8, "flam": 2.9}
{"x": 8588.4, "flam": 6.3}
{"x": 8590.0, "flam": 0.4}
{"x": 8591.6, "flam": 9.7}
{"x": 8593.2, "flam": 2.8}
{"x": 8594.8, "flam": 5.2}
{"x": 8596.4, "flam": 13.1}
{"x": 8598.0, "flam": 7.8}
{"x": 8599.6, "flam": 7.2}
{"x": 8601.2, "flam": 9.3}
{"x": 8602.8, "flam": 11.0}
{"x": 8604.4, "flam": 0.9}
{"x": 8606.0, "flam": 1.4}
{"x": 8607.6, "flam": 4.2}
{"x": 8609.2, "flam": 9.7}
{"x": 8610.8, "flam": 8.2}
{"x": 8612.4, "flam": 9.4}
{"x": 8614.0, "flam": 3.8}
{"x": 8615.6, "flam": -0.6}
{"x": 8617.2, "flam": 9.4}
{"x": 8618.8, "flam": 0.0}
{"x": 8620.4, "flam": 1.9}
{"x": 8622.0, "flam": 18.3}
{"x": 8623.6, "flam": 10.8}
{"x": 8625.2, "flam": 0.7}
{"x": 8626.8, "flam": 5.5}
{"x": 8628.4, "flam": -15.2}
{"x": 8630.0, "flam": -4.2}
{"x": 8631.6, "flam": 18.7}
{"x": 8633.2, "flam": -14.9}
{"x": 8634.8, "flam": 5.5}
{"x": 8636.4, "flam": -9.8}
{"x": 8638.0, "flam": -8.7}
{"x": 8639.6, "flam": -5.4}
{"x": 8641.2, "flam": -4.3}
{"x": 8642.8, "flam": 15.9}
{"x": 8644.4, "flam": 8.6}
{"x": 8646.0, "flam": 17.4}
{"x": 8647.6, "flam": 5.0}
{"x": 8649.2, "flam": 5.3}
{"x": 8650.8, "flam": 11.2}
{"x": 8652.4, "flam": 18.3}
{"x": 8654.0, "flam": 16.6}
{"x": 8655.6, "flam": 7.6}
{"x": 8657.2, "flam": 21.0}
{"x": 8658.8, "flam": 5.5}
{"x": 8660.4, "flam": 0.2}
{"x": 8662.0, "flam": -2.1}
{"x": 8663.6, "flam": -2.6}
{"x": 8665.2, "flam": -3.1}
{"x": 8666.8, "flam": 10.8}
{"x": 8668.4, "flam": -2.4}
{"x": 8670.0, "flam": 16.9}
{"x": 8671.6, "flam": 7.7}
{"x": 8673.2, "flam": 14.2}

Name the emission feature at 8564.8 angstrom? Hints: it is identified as [O III] 5007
